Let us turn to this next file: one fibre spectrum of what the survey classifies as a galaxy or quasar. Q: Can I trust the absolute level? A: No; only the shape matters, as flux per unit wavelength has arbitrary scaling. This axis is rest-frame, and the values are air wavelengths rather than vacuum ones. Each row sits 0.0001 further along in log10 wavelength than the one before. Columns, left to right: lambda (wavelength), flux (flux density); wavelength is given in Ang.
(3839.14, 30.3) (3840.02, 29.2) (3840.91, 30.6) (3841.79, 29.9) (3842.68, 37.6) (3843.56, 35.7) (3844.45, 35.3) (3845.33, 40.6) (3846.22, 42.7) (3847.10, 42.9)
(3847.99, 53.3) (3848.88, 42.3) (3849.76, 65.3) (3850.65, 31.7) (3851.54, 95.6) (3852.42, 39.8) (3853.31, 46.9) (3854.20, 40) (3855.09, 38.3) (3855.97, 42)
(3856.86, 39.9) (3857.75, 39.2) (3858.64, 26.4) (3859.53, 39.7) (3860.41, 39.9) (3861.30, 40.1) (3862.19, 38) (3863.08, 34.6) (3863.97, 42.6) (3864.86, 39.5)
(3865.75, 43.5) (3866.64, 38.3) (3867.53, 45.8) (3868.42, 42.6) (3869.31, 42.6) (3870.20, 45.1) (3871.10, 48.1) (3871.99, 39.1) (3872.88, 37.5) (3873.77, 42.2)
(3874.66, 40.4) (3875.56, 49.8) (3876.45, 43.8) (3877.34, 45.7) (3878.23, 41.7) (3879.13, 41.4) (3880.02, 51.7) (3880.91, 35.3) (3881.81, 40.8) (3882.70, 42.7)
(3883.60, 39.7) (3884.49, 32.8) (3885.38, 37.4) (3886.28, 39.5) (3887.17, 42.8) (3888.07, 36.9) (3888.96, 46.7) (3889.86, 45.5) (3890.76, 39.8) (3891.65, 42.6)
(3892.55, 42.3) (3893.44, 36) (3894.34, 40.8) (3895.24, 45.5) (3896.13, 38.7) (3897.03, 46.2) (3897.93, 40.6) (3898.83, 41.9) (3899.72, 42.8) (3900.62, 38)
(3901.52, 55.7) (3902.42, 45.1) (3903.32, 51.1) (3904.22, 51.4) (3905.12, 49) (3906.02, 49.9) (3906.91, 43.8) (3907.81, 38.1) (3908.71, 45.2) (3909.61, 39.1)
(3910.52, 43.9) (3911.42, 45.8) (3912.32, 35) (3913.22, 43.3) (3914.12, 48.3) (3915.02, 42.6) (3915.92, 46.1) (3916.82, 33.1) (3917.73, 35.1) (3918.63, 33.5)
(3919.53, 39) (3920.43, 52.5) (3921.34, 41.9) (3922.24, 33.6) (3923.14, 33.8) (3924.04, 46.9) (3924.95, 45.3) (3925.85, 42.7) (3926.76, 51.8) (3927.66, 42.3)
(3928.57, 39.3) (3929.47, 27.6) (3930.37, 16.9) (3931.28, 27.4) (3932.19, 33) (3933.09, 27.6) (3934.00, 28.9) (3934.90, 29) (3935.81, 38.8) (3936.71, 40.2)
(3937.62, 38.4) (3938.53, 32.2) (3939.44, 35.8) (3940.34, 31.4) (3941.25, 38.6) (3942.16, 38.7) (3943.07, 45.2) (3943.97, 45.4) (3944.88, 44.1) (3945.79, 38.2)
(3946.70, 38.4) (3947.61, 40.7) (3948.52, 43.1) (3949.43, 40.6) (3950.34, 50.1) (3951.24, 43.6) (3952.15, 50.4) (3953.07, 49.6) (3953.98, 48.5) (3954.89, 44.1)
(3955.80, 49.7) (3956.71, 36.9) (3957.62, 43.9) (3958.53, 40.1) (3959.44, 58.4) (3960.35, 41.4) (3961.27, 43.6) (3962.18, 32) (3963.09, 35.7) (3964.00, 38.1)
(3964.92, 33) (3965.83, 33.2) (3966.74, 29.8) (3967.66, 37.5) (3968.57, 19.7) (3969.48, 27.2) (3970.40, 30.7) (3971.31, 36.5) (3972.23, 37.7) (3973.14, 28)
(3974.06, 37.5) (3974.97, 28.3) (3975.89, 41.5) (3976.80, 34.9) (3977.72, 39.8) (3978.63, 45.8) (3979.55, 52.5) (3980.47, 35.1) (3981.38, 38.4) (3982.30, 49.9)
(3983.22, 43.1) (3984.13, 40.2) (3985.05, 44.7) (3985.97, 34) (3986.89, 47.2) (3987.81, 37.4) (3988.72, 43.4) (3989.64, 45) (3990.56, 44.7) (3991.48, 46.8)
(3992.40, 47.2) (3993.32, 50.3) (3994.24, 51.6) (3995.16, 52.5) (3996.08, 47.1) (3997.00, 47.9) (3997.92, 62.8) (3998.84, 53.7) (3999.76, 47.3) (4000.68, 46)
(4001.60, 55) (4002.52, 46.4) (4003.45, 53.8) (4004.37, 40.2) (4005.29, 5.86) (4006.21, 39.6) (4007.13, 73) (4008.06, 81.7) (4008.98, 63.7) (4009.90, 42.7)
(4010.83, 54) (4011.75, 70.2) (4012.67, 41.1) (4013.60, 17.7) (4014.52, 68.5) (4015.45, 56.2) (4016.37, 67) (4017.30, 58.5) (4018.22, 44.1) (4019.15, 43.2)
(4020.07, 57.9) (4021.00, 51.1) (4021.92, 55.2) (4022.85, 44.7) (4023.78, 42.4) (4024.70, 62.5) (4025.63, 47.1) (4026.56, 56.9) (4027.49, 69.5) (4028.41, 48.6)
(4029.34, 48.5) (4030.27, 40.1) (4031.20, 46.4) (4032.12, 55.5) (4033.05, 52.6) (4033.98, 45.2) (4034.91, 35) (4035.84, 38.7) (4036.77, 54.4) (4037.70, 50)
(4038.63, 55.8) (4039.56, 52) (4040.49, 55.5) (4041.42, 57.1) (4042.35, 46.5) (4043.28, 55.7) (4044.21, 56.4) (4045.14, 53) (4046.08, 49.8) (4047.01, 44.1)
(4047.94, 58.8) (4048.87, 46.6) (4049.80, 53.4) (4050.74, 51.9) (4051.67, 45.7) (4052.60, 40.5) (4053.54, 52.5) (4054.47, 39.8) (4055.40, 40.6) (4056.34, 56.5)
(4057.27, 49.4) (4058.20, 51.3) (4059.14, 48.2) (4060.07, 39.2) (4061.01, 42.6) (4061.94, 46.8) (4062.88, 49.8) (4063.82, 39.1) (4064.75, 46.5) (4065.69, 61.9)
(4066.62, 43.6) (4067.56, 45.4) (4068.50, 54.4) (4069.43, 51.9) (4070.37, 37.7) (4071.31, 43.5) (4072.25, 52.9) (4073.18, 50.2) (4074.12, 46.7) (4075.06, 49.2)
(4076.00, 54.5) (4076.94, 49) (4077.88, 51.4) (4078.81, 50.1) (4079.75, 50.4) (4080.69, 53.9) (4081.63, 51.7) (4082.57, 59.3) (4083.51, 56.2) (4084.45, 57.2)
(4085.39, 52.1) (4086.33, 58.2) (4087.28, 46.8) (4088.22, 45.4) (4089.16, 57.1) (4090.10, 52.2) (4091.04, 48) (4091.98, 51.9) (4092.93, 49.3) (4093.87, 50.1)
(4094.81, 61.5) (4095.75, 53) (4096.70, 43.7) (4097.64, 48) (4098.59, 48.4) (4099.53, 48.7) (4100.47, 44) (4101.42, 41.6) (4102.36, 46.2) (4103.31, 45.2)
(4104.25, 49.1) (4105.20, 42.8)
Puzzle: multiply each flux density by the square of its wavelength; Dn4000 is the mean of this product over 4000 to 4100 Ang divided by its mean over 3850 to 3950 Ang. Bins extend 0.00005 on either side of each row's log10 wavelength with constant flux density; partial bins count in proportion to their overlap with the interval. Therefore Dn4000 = 1.32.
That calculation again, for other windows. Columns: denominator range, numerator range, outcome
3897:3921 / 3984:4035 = 1.20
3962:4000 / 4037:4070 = 1.26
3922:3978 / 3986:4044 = 1.36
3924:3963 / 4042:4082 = 1.30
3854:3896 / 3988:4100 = 1.33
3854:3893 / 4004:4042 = 1.34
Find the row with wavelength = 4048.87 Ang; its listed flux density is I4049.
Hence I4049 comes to 46.6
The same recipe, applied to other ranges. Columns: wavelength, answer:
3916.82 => 33.1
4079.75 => 50.4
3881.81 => 40.8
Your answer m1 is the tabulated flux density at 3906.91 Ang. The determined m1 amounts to 43.8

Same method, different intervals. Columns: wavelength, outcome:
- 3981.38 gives 38.4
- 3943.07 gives 45.2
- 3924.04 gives 46.9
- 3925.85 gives 42.7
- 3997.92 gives 62.8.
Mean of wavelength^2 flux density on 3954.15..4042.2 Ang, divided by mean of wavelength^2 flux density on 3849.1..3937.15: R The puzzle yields 1.2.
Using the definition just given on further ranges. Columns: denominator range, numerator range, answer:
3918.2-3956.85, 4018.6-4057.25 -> 1.34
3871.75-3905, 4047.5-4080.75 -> 1.24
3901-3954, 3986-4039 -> 1.28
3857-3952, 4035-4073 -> 1.29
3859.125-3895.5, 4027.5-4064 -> 1.28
